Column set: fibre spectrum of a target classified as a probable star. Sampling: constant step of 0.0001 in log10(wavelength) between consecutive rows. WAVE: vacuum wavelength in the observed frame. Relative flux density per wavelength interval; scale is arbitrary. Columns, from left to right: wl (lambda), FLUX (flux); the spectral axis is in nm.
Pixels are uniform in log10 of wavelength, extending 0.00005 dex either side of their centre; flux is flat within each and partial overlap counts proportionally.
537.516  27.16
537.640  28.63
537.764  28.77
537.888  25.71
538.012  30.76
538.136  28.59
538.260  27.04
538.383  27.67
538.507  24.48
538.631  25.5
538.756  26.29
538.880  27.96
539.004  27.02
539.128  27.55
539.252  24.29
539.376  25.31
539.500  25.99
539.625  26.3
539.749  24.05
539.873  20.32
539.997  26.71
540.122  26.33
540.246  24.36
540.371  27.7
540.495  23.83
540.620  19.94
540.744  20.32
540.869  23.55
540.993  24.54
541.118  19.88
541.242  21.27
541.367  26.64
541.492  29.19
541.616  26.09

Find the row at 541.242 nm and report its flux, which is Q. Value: 21.27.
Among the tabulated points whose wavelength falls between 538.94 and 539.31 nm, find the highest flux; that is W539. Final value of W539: 27.55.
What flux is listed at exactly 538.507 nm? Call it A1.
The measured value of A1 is 24.48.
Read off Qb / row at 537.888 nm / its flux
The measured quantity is 25.71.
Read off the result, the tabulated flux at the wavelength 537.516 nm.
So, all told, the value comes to 27.16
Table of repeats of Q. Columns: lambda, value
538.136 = 28.59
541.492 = 29.19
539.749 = 24.05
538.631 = 25.5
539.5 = 25.99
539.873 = 20.32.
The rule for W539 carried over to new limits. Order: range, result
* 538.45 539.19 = 27.96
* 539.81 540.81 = 27.7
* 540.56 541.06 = 24.54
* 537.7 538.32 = 30.76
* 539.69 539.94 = 24.05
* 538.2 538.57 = 27.67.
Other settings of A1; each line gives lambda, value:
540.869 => 23.55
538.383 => 27.67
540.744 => 20.32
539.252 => 24.29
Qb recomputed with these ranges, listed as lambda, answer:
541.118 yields 19.88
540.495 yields 23.83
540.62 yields 19.94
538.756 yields 26.29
